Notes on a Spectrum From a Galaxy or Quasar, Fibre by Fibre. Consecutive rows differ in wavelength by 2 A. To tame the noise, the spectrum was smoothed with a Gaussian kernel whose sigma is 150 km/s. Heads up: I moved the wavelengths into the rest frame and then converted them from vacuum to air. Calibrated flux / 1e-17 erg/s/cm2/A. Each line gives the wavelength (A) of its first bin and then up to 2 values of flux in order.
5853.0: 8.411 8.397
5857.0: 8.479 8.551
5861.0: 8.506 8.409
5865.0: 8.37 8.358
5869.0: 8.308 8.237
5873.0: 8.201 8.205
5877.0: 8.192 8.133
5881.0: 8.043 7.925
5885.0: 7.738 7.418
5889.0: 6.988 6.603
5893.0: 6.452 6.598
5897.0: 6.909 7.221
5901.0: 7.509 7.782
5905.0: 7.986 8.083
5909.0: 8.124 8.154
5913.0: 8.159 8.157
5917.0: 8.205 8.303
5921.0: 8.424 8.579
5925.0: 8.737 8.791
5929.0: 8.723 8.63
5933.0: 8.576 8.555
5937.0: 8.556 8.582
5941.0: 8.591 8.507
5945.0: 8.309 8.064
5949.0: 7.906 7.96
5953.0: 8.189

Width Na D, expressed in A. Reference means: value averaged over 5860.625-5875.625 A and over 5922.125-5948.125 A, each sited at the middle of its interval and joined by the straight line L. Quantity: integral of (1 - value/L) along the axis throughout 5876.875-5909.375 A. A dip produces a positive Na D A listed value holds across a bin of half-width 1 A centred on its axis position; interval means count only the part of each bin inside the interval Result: 3.6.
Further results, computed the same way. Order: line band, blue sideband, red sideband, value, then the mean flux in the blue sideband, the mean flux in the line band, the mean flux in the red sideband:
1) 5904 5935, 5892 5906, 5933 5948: -2.2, 7.21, 8.38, 8.46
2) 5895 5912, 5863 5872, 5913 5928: 1.5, 8.33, 7.65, 8.44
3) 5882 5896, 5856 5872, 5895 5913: 1.5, 8.4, 7.1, 7.68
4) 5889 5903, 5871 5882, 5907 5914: 2.1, 8.16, 6.95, 8.14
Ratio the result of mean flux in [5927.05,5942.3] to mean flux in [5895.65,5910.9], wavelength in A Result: 1.12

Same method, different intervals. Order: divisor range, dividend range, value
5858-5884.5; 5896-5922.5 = 0.96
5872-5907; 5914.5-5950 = 1.12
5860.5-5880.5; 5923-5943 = 1.04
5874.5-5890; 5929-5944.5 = 1.10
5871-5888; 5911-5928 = 1.05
